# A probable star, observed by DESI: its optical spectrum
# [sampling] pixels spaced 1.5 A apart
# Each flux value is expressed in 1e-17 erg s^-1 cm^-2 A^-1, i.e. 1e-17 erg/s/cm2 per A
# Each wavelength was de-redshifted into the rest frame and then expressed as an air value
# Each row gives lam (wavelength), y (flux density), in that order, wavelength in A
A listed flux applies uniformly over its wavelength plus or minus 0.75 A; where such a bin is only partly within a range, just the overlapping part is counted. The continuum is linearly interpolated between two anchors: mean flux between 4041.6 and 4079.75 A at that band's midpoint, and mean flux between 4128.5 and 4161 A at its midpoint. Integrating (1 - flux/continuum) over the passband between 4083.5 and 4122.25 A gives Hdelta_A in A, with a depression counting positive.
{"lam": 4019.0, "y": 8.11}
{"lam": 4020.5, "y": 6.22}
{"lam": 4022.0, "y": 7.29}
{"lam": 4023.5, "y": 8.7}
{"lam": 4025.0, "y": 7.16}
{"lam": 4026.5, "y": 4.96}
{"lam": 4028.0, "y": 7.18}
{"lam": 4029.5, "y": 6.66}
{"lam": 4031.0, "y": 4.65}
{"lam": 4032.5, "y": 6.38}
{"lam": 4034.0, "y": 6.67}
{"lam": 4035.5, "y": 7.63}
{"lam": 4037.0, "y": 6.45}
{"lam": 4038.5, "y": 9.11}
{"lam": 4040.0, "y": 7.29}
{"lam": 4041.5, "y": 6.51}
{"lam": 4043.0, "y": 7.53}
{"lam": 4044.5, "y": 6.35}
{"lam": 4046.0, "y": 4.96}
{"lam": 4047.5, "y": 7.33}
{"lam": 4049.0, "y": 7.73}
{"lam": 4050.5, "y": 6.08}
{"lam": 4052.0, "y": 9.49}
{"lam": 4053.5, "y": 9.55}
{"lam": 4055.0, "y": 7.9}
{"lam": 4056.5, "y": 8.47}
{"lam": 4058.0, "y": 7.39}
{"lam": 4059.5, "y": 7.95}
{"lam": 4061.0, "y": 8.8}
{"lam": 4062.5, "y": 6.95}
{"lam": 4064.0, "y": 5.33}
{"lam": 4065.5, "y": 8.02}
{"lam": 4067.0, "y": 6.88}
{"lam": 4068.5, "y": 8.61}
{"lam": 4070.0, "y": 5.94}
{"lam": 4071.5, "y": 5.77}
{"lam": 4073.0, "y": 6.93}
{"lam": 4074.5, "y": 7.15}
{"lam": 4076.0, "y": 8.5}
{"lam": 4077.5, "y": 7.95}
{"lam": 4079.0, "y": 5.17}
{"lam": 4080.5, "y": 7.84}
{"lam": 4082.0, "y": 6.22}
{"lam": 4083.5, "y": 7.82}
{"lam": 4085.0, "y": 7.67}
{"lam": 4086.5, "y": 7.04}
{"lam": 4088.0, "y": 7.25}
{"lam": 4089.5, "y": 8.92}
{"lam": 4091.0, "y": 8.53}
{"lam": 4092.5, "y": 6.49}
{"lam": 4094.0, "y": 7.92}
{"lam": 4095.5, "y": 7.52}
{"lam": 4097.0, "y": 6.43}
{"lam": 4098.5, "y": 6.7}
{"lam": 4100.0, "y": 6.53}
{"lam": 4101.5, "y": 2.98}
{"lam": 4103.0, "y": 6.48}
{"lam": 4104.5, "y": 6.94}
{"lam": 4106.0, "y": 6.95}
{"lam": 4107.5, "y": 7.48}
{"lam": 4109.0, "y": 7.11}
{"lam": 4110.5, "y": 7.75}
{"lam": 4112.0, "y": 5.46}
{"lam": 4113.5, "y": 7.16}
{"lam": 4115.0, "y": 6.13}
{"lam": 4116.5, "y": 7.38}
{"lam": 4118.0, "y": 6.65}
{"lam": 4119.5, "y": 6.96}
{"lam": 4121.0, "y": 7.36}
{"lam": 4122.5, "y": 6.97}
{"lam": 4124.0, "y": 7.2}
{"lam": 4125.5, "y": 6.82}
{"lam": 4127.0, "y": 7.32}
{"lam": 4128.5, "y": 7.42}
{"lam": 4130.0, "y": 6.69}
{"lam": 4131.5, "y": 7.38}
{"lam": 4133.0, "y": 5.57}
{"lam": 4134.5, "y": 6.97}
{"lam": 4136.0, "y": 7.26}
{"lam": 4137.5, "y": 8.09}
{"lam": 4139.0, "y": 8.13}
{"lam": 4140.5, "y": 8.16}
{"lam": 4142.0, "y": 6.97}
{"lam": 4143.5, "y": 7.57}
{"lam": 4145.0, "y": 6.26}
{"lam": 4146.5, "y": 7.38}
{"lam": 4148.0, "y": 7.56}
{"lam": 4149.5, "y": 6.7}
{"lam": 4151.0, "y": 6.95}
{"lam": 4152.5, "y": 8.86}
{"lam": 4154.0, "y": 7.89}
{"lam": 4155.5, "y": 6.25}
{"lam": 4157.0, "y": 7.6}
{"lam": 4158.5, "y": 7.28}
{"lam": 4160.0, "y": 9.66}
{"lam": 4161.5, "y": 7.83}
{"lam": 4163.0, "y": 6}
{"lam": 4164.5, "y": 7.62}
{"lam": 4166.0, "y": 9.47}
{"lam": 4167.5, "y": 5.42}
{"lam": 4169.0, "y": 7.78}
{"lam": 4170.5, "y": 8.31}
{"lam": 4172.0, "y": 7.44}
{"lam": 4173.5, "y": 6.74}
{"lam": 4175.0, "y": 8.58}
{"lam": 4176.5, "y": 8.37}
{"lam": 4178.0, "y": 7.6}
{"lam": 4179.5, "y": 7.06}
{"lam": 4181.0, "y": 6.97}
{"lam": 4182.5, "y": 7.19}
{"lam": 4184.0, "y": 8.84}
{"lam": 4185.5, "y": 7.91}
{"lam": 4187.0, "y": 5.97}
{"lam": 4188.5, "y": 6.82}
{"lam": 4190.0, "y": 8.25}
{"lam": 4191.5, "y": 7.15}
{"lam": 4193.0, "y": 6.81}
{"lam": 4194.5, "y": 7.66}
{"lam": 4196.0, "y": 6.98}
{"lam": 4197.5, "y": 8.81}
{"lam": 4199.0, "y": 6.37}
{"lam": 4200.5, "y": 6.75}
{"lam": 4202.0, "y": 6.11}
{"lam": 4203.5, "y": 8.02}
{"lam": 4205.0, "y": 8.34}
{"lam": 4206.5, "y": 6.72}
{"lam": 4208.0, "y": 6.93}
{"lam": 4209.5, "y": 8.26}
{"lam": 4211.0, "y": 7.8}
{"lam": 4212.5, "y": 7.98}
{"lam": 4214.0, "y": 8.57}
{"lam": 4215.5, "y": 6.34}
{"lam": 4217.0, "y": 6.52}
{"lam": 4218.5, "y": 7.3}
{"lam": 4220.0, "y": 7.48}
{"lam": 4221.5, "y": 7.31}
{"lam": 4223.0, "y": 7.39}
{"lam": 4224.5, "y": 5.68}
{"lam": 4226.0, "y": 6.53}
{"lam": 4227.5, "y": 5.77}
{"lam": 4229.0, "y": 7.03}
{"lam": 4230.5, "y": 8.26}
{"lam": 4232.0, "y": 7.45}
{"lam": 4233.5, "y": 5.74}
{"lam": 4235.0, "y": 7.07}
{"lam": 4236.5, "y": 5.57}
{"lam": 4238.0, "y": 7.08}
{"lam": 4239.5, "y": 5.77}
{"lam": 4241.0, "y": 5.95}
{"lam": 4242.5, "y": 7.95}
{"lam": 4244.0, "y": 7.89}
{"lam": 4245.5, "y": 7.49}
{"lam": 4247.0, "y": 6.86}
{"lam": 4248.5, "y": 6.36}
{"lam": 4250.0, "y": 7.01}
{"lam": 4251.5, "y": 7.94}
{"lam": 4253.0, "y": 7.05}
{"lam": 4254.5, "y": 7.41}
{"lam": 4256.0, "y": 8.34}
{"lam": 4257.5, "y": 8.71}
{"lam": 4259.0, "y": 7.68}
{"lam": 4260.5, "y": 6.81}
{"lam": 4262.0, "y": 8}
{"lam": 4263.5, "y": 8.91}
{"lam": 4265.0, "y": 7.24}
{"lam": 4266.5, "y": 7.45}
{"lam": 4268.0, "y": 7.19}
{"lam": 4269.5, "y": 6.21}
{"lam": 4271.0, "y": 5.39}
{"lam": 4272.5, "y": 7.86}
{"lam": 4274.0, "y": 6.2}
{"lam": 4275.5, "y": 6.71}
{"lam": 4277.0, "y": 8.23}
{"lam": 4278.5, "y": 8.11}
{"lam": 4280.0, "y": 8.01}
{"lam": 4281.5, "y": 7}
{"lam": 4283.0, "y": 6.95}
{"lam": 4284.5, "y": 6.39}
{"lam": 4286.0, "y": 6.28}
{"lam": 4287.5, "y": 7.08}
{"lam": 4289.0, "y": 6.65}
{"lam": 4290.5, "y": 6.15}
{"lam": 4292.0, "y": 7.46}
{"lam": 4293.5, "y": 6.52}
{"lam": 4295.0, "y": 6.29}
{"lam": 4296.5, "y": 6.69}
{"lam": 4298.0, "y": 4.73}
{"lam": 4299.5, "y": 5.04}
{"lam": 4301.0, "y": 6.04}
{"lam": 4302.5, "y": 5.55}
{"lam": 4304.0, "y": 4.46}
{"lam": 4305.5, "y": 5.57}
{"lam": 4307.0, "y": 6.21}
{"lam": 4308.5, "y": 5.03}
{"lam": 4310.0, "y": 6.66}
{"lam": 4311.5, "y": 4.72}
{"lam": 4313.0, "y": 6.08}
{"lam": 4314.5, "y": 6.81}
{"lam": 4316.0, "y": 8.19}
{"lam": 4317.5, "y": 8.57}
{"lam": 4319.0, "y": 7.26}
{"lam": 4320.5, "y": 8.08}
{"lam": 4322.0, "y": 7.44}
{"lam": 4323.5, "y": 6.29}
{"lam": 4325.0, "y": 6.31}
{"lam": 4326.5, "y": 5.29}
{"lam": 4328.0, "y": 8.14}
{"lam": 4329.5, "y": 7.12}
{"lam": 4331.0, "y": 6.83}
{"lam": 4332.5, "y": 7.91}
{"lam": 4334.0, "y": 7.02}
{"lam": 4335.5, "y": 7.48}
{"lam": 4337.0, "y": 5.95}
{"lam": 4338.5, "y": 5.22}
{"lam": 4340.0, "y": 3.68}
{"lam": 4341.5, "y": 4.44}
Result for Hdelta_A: 2.0 A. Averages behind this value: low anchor 7.3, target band 6.97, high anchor 7.39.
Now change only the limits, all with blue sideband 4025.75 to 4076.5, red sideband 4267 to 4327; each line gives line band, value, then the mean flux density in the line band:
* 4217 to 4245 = -0.6 A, 6.84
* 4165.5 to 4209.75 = -4.0 A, 7.43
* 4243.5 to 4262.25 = -2.3 A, 7.49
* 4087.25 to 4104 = 0.4 A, 6.89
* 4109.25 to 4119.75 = 0.3 A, 6.79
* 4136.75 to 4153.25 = -1.4 A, 7.51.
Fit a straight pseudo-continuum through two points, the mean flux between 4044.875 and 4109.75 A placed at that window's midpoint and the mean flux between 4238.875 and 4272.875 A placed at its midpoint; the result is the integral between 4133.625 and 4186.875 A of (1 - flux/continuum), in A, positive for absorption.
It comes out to -2.23 A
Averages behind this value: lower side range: 7.2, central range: 7.54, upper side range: 7.28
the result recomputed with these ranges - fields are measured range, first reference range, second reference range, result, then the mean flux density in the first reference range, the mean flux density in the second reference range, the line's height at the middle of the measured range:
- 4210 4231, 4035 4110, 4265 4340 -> -1.0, 7.21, 6.61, 6.82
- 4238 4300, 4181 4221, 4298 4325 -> -2.9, 7.37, 6.31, 6.72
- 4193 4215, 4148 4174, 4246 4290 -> -0.2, 7.53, 7.24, 7.41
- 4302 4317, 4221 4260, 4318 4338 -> 2.2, 7.05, 7.01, 7.01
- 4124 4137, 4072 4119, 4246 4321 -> 0.0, 6.99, 6.84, 6.97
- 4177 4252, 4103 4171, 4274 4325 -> -2.5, 7.25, 6.57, 6.93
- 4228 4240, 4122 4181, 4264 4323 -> 0.4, 7.41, 6.64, 6.96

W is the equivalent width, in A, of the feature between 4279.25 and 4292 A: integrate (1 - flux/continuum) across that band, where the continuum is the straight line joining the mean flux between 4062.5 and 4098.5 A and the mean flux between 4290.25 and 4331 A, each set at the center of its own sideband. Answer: -0.7 A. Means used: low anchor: 7.2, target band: 6.85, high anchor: 6.41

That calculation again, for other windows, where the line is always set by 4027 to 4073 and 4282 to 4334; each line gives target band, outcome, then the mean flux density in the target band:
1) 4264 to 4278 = -0.85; 7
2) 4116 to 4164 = -2.42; 7.29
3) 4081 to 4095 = -0.94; 7.54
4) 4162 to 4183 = -1.91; 7.48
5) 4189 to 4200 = -0.98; 7.4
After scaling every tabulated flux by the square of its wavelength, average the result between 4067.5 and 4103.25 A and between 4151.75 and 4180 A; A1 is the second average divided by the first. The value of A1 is 1.14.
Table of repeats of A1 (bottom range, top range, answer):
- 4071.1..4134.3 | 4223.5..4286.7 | 1.09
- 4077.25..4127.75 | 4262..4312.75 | 1.02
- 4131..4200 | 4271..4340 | 0.95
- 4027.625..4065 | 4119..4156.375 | 1.05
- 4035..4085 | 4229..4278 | 1.08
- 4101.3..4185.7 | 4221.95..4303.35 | 1.01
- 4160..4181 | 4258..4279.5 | 1.01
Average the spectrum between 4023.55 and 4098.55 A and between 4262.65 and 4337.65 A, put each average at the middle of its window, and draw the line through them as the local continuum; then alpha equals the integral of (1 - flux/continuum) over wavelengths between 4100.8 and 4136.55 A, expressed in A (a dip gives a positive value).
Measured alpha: 1.6 A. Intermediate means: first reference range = 7.21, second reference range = 6.72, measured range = 6.77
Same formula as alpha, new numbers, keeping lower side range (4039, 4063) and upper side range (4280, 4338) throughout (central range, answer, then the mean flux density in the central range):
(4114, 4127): 0.6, 6.96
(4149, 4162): -1.0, 7.68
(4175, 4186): -1.1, 7.76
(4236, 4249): 0.0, 6.8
